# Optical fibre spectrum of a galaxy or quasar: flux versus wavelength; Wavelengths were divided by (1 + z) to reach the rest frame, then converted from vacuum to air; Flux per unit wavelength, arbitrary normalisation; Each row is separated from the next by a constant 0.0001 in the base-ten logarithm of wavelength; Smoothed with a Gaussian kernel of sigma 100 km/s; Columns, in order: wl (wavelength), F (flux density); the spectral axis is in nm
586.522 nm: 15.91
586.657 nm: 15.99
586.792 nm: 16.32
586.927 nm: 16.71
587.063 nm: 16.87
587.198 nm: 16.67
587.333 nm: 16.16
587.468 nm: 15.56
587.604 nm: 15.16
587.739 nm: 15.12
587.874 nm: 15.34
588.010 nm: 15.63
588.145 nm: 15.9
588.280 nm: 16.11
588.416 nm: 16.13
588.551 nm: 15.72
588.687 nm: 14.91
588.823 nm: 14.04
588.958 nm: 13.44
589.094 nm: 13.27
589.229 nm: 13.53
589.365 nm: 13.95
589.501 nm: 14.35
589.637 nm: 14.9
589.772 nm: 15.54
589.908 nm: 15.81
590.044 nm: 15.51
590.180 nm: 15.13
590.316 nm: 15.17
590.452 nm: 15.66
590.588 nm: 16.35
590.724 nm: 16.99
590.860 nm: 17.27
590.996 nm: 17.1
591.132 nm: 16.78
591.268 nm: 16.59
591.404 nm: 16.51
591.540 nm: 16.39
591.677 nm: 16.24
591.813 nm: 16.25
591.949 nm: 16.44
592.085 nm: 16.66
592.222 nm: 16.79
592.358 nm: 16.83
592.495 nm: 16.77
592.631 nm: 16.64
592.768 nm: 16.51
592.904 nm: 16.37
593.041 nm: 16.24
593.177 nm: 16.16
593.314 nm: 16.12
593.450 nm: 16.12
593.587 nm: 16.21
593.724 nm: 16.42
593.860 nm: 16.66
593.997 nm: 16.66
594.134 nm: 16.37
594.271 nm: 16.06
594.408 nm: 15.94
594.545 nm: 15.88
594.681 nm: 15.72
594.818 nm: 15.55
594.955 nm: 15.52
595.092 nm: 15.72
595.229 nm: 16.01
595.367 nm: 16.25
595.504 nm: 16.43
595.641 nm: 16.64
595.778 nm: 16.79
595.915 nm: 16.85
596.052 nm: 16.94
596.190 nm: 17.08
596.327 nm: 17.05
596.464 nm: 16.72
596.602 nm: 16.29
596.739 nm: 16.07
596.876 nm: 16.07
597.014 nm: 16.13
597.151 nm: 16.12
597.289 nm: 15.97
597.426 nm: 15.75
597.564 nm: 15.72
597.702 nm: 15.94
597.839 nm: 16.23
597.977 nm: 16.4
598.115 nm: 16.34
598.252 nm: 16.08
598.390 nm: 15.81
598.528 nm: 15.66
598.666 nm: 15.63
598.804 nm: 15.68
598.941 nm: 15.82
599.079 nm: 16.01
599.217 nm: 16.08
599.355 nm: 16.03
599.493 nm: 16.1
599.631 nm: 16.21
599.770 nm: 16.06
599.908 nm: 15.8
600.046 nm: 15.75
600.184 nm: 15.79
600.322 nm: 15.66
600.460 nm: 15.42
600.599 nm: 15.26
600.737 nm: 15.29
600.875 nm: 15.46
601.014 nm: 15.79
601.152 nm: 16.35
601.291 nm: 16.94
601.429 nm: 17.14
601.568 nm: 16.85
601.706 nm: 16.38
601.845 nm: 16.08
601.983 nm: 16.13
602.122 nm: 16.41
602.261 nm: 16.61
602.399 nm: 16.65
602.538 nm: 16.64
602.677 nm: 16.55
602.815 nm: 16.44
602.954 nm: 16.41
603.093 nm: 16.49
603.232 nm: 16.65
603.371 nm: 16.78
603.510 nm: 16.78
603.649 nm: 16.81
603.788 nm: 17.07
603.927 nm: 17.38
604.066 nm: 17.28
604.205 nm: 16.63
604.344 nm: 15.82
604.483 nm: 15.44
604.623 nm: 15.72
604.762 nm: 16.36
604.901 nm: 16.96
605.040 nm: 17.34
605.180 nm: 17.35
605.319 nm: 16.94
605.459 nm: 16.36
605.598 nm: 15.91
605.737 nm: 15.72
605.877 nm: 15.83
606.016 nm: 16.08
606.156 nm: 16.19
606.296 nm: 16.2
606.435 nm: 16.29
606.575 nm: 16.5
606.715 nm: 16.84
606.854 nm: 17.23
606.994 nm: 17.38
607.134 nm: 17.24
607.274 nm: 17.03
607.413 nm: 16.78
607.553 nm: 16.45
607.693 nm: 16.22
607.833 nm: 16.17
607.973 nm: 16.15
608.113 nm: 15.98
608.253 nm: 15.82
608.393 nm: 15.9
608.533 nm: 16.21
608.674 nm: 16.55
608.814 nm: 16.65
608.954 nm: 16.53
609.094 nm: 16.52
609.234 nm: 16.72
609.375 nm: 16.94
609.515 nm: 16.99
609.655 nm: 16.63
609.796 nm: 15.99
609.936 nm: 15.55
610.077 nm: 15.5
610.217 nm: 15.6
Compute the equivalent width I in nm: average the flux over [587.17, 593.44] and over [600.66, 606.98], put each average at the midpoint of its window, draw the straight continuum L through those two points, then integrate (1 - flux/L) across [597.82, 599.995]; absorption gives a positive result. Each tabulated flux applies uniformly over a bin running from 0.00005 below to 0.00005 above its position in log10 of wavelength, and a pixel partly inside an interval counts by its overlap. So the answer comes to 0.03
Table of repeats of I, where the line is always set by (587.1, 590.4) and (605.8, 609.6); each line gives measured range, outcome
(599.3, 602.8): -0.026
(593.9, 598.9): -0.153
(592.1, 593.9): -0.117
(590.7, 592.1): -0.120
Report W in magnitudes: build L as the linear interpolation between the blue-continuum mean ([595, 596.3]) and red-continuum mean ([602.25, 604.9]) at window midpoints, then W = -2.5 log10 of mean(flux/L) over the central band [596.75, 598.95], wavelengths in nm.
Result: 0.04 mag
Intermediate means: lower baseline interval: 16.5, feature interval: 16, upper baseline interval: 16.6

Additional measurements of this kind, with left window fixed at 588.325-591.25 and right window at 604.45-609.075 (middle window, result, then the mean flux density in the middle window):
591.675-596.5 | -0.05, 16.4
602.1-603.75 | -0.03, 16.6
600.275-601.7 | 0.00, 16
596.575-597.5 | -0.02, 16.1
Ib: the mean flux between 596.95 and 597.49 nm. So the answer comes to 16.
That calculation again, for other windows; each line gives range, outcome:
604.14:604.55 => 16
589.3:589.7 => 14.4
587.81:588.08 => 15.5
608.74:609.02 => 16.6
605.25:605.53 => 16.6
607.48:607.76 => 16.3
